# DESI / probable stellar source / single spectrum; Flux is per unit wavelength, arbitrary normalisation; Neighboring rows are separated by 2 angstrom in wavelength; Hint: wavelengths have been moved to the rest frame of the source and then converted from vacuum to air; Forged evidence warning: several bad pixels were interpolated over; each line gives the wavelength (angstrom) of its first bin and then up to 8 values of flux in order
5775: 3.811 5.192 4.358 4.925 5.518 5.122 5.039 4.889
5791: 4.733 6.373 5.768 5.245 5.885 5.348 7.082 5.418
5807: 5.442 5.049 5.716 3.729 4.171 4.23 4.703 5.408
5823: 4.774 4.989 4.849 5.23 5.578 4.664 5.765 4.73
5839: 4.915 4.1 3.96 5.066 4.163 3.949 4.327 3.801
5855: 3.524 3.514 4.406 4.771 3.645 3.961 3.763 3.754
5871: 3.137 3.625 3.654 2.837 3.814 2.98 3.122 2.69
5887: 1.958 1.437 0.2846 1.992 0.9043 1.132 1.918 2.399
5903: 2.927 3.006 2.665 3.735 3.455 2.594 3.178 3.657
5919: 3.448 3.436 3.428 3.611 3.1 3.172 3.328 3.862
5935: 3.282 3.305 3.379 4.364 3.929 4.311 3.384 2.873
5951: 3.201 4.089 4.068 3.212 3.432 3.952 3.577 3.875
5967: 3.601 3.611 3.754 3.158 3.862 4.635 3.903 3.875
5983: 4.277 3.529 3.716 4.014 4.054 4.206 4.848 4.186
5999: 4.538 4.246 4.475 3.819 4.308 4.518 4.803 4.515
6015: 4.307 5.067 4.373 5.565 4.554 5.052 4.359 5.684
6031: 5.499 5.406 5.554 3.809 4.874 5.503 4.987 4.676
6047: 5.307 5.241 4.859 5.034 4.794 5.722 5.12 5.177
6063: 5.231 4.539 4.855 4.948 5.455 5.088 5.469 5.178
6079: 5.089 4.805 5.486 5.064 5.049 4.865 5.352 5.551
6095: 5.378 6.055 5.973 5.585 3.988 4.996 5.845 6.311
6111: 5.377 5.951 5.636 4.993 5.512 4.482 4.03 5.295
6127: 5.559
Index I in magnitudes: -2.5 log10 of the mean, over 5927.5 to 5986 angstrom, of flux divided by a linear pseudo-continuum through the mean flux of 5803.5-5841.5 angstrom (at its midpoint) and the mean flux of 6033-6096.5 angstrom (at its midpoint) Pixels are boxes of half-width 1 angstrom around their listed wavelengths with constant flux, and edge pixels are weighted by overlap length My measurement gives 0.34 mag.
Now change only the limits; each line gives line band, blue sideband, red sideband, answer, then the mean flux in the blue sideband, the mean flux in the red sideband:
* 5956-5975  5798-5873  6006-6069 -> 0.322 mag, 4.62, 4.94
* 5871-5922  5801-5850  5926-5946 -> 0.449 mag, 4.91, 3.6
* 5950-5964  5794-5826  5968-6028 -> 0.221 mag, 5.18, 4.27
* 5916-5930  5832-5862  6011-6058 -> 0.331 mag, 4.38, 4.98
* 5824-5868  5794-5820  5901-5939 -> 0.028 mag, 5.21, 3.27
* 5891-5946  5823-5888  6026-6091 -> 0.398 mag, 4.05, 5.09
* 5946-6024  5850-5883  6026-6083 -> 0.135 mag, 3.7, 5.09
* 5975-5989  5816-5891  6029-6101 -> 0.184 mag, 4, 5.18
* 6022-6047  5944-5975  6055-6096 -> -0.089 mag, 3.61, 5.16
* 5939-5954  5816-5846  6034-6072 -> 0.313 mag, 4.86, 5.04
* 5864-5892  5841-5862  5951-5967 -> 0.350 mag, 4.15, 3.7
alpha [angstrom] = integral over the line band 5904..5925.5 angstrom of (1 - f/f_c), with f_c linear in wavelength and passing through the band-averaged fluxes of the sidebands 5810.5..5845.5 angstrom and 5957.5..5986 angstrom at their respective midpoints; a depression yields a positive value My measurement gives 4.60 angstrom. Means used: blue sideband 4.79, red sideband 3.78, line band 3.28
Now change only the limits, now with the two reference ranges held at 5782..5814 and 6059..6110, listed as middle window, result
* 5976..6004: 5.92 angstrom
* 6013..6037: 1.44 angstrom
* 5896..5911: 7.70 angstrom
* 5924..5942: 6.21 angstrom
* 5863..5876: 4.15 angstrom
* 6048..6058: 0.26 angstrom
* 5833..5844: 1.40 angstrom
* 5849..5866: 4.36 angstrom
